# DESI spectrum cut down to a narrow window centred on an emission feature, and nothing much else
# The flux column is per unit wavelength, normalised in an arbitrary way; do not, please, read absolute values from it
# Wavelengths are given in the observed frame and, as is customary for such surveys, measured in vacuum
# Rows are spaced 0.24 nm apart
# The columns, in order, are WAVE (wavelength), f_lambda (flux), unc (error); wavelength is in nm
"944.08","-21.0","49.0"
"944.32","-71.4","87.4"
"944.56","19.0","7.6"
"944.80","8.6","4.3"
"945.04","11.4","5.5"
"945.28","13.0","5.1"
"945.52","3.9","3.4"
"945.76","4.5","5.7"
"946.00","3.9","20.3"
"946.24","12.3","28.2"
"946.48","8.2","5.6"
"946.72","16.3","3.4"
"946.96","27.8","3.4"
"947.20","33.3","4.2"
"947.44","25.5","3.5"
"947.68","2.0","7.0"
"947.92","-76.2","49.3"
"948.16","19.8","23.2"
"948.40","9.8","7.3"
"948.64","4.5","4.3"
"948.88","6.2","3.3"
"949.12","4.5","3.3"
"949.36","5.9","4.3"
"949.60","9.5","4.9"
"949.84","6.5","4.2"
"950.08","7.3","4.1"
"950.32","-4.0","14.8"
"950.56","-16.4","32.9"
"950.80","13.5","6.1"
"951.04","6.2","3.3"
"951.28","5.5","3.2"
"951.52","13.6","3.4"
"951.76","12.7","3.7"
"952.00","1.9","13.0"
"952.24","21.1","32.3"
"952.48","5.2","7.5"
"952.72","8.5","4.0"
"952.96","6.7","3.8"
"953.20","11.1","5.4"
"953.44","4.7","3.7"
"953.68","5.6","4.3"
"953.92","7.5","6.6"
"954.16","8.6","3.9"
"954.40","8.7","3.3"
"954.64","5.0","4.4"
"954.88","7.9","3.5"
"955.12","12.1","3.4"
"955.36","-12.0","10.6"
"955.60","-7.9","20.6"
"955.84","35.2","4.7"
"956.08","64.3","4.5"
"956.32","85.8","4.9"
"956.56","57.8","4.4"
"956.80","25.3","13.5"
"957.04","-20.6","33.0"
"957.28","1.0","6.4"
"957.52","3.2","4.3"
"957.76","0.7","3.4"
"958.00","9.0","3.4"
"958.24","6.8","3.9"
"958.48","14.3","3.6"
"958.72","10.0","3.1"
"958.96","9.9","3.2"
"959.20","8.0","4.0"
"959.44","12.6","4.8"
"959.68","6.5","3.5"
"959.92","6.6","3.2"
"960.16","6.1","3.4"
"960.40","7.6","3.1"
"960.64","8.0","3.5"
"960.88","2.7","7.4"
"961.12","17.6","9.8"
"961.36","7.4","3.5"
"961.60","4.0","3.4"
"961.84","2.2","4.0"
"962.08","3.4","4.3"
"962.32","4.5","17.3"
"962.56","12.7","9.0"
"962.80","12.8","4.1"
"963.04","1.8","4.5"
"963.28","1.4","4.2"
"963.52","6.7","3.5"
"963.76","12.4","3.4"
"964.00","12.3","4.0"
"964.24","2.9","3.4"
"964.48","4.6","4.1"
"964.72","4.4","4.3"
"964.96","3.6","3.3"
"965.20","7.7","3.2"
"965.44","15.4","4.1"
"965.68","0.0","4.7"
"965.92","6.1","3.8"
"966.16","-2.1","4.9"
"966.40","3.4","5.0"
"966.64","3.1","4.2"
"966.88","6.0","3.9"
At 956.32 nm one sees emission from [O III] 5007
